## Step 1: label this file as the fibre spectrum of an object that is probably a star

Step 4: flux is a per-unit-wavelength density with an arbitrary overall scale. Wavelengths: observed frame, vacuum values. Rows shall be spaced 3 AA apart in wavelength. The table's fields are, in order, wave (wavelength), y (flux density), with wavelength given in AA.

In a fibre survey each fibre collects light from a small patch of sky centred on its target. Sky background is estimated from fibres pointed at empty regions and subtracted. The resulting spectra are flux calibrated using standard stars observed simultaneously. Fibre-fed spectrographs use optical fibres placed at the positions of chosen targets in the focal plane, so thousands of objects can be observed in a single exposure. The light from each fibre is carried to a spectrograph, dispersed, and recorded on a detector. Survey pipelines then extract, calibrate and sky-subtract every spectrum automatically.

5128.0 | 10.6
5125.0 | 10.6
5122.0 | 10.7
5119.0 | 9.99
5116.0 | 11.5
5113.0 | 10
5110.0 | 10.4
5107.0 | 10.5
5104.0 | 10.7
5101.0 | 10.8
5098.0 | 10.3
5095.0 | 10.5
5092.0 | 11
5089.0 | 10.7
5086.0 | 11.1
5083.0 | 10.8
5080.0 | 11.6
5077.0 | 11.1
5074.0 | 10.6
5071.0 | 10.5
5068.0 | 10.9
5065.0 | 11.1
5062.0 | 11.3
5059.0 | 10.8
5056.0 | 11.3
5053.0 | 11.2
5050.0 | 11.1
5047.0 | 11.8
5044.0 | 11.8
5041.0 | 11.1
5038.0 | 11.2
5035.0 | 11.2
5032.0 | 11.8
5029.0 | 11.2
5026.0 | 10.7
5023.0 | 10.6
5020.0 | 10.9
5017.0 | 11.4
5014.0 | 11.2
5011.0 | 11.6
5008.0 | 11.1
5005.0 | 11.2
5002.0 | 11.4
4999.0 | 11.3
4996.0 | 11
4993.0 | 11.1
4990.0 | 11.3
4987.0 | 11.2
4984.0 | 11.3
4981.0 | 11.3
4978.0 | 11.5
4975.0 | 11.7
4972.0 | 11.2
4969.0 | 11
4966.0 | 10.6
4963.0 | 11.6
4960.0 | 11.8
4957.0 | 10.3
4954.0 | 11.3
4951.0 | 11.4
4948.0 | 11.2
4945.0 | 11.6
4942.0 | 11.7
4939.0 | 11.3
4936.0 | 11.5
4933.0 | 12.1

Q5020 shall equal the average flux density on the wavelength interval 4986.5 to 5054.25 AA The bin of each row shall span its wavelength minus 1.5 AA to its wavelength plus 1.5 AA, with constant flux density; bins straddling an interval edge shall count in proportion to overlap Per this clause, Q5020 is 11.2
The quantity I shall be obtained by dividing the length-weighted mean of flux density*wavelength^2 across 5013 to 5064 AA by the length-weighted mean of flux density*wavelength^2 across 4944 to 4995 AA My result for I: 1.02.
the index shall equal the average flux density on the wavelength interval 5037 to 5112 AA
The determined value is 11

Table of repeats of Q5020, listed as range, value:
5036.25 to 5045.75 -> 11.4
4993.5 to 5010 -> 11.2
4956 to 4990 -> 11.2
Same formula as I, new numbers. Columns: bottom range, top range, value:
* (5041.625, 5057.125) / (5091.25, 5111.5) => 0.95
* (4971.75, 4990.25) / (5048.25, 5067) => 1.01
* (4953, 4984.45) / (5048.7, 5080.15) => 1.02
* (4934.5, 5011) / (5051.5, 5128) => 1.00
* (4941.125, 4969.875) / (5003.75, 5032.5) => 1.02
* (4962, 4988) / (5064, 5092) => 1.01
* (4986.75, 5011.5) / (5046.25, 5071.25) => 1.01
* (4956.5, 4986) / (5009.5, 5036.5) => 1.01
